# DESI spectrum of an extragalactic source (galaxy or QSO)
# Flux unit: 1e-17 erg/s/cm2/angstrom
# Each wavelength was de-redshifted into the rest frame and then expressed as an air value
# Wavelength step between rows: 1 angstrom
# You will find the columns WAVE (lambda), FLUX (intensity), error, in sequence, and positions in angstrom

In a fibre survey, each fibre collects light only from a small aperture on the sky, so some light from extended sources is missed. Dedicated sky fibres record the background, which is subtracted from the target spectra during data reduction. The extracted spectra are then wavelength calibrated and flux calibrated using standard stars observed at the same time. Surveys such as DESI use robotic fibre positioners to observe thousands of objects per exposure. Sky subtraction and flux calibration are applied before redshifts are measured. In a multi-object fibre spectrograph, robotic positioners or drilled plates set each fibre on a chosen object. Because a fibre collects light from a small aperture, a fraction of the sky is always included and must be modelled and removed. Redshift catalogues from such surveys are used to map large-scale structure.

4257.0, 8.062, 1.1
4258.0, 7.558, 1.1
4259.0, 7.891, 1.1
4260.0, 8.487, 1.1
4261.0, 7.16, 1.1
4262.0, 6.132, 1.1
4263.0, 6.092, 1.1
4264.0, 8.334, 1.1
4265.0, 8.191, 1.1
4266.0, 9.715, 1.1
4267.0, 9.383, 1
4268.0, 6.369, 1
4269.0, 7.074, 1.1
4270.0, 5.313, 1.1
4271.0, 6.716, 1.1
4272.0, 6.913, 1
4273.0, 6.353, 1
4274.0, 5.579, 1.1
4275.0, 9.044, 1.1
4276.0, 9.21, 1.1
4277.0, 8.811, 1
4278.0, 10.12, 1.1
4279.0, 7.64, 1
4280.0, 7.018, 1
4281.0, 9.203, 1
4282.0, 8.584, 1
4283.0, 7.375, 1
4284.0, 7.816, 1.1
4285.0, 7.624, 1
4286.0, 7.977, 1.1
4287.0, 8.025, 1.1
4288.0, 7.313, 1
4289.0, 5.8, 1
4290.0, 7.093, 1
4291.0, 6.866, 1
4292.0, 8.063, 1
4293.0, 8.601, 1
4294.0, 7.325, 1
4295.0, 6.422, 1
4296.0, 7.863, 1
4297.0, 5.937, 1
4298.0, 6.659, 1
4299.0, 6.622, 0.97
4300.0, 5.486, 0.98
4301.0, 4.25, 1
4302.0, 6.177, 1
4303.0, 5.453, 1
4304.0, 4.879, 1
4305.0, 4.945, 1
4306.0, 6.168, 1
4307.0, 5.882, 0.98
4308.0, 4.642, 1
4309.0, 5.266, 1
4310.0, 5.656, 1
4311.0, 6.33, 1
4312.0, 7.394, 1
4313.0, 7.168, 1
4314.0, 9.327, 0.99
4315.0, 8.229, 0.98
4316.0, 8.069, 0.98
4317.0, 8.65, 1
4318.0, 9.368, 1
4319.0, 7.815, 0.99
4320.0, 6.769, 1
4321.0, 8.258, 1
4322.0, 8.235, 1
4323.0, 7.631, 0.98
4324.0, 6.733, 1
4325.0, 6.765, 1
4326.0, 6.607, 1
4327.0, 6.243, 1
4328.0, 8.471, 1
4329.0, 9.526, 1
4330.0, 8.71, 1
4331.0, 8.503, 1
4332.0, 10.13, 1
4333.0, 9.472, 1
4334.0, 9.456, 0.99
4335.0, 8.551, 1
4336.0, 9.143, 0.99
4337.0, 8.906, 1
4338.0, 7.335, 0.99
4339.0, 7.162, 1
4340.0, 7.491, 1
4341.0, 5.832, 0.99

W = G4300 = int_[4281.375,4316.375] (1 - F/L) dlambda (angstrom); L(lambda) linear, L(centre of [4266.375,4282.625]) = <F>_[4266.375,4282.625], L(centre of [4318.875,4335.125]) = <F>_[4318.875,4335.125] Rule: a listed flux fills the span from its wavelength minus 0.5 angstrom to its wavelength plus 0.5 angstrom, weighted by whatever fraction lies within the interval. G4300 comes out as 4.9 angstrom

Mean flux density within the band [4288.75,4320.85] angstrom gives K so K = 6.75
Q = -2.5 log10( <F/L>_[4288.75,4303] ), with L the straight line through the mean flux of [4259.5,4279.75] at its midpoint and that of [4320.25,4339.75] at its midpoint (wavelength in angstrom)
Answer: 0.19 mag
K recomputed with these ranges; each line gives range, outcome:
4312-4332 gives 7.99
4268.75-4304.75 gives 7.13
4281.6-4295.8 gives 7.49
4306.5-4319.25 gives 7.2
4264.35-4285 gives 7.82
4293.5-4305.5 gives 6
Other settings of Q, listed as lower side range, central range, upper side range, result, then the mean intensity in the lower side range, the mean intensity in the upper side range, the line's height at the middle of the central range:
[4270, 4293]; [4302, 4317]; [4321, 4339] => 0.23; 7.66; 8.23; 7.99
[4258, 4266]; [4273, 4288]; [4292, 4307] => -0.16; 7.62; 6.25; 6.94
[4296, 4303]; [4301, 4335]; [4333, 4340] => -0.01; 5.97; 8.43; 7.2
